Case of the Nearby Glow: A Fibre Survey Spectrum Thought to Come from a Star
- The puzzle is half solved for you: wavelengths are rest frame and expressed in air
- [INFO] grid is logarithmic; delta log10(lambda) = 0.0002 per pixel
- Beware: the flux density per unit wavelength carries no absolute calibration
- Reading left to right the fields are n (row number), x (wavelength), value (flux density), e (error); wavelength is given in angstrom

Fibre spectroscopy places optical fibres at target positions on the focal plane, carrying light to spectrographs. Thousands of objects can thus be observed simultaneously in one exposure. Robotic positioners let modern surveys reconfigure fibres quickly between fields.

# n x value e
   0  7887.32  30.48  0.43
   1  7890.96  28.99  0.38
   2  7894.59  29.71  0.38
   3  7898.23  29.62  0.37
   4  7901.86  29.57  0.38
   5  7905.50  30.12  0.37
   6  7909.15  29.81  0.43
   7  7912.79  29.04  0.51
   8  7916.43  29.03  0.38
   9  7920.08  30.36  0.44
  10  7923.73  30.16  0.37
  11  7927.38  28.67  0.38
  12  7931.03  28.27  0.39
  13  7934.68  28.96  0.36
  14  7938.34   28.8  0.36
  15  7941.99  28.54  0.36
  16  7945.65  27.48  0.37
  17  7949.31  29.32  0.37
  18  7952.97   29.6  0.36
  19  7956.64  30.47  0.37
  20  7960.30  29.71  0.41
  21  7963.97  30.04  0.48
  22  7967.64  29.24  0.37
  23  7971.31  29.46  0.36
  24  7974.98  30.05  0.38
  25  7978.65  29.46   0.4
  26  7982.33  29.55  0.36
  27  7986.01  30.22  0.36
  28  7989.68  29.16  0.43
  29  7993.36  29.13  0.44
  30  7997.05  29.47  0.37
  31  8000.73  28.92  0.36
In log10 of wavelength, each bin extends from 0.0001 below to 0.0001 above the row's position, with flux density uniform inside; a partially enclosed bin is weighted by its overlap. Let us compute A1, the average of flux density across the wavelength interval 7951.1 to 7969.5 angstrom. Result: 29.8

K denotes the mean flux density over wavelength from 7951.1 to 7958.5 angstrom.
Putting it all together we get 30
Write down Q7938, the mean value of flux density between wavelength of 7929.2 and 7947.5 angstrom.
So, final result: 28.4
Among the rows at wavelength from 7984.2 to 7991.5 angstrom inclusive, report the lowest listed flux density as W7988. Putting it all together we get 29.16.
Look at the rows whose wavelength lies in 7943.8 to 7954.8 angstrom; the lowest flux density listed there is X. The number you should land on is 27.48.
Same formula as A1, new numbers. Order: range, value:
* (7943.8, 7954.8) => 28.8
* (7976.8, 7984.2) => 29.5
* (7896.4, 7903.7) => 29.6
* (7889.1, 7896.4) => 29.3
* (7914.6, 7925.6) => 29.8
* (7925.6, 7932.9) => 28.5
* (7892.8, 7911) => 29.8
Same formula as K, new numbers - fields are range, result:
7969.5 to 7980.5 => 29.7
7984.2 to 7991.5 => 29.7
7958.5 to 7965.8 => 29.9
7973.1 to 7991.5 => 29.7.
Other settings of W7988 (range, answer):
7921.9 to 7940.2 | 28.27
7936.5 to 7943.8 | 28.54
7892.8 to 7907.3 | 29.57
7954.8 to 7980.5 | 29.24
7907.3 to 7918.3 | 29.03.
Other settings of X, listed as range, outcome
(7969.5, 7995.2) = 29.13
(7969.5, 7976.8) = 29.46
